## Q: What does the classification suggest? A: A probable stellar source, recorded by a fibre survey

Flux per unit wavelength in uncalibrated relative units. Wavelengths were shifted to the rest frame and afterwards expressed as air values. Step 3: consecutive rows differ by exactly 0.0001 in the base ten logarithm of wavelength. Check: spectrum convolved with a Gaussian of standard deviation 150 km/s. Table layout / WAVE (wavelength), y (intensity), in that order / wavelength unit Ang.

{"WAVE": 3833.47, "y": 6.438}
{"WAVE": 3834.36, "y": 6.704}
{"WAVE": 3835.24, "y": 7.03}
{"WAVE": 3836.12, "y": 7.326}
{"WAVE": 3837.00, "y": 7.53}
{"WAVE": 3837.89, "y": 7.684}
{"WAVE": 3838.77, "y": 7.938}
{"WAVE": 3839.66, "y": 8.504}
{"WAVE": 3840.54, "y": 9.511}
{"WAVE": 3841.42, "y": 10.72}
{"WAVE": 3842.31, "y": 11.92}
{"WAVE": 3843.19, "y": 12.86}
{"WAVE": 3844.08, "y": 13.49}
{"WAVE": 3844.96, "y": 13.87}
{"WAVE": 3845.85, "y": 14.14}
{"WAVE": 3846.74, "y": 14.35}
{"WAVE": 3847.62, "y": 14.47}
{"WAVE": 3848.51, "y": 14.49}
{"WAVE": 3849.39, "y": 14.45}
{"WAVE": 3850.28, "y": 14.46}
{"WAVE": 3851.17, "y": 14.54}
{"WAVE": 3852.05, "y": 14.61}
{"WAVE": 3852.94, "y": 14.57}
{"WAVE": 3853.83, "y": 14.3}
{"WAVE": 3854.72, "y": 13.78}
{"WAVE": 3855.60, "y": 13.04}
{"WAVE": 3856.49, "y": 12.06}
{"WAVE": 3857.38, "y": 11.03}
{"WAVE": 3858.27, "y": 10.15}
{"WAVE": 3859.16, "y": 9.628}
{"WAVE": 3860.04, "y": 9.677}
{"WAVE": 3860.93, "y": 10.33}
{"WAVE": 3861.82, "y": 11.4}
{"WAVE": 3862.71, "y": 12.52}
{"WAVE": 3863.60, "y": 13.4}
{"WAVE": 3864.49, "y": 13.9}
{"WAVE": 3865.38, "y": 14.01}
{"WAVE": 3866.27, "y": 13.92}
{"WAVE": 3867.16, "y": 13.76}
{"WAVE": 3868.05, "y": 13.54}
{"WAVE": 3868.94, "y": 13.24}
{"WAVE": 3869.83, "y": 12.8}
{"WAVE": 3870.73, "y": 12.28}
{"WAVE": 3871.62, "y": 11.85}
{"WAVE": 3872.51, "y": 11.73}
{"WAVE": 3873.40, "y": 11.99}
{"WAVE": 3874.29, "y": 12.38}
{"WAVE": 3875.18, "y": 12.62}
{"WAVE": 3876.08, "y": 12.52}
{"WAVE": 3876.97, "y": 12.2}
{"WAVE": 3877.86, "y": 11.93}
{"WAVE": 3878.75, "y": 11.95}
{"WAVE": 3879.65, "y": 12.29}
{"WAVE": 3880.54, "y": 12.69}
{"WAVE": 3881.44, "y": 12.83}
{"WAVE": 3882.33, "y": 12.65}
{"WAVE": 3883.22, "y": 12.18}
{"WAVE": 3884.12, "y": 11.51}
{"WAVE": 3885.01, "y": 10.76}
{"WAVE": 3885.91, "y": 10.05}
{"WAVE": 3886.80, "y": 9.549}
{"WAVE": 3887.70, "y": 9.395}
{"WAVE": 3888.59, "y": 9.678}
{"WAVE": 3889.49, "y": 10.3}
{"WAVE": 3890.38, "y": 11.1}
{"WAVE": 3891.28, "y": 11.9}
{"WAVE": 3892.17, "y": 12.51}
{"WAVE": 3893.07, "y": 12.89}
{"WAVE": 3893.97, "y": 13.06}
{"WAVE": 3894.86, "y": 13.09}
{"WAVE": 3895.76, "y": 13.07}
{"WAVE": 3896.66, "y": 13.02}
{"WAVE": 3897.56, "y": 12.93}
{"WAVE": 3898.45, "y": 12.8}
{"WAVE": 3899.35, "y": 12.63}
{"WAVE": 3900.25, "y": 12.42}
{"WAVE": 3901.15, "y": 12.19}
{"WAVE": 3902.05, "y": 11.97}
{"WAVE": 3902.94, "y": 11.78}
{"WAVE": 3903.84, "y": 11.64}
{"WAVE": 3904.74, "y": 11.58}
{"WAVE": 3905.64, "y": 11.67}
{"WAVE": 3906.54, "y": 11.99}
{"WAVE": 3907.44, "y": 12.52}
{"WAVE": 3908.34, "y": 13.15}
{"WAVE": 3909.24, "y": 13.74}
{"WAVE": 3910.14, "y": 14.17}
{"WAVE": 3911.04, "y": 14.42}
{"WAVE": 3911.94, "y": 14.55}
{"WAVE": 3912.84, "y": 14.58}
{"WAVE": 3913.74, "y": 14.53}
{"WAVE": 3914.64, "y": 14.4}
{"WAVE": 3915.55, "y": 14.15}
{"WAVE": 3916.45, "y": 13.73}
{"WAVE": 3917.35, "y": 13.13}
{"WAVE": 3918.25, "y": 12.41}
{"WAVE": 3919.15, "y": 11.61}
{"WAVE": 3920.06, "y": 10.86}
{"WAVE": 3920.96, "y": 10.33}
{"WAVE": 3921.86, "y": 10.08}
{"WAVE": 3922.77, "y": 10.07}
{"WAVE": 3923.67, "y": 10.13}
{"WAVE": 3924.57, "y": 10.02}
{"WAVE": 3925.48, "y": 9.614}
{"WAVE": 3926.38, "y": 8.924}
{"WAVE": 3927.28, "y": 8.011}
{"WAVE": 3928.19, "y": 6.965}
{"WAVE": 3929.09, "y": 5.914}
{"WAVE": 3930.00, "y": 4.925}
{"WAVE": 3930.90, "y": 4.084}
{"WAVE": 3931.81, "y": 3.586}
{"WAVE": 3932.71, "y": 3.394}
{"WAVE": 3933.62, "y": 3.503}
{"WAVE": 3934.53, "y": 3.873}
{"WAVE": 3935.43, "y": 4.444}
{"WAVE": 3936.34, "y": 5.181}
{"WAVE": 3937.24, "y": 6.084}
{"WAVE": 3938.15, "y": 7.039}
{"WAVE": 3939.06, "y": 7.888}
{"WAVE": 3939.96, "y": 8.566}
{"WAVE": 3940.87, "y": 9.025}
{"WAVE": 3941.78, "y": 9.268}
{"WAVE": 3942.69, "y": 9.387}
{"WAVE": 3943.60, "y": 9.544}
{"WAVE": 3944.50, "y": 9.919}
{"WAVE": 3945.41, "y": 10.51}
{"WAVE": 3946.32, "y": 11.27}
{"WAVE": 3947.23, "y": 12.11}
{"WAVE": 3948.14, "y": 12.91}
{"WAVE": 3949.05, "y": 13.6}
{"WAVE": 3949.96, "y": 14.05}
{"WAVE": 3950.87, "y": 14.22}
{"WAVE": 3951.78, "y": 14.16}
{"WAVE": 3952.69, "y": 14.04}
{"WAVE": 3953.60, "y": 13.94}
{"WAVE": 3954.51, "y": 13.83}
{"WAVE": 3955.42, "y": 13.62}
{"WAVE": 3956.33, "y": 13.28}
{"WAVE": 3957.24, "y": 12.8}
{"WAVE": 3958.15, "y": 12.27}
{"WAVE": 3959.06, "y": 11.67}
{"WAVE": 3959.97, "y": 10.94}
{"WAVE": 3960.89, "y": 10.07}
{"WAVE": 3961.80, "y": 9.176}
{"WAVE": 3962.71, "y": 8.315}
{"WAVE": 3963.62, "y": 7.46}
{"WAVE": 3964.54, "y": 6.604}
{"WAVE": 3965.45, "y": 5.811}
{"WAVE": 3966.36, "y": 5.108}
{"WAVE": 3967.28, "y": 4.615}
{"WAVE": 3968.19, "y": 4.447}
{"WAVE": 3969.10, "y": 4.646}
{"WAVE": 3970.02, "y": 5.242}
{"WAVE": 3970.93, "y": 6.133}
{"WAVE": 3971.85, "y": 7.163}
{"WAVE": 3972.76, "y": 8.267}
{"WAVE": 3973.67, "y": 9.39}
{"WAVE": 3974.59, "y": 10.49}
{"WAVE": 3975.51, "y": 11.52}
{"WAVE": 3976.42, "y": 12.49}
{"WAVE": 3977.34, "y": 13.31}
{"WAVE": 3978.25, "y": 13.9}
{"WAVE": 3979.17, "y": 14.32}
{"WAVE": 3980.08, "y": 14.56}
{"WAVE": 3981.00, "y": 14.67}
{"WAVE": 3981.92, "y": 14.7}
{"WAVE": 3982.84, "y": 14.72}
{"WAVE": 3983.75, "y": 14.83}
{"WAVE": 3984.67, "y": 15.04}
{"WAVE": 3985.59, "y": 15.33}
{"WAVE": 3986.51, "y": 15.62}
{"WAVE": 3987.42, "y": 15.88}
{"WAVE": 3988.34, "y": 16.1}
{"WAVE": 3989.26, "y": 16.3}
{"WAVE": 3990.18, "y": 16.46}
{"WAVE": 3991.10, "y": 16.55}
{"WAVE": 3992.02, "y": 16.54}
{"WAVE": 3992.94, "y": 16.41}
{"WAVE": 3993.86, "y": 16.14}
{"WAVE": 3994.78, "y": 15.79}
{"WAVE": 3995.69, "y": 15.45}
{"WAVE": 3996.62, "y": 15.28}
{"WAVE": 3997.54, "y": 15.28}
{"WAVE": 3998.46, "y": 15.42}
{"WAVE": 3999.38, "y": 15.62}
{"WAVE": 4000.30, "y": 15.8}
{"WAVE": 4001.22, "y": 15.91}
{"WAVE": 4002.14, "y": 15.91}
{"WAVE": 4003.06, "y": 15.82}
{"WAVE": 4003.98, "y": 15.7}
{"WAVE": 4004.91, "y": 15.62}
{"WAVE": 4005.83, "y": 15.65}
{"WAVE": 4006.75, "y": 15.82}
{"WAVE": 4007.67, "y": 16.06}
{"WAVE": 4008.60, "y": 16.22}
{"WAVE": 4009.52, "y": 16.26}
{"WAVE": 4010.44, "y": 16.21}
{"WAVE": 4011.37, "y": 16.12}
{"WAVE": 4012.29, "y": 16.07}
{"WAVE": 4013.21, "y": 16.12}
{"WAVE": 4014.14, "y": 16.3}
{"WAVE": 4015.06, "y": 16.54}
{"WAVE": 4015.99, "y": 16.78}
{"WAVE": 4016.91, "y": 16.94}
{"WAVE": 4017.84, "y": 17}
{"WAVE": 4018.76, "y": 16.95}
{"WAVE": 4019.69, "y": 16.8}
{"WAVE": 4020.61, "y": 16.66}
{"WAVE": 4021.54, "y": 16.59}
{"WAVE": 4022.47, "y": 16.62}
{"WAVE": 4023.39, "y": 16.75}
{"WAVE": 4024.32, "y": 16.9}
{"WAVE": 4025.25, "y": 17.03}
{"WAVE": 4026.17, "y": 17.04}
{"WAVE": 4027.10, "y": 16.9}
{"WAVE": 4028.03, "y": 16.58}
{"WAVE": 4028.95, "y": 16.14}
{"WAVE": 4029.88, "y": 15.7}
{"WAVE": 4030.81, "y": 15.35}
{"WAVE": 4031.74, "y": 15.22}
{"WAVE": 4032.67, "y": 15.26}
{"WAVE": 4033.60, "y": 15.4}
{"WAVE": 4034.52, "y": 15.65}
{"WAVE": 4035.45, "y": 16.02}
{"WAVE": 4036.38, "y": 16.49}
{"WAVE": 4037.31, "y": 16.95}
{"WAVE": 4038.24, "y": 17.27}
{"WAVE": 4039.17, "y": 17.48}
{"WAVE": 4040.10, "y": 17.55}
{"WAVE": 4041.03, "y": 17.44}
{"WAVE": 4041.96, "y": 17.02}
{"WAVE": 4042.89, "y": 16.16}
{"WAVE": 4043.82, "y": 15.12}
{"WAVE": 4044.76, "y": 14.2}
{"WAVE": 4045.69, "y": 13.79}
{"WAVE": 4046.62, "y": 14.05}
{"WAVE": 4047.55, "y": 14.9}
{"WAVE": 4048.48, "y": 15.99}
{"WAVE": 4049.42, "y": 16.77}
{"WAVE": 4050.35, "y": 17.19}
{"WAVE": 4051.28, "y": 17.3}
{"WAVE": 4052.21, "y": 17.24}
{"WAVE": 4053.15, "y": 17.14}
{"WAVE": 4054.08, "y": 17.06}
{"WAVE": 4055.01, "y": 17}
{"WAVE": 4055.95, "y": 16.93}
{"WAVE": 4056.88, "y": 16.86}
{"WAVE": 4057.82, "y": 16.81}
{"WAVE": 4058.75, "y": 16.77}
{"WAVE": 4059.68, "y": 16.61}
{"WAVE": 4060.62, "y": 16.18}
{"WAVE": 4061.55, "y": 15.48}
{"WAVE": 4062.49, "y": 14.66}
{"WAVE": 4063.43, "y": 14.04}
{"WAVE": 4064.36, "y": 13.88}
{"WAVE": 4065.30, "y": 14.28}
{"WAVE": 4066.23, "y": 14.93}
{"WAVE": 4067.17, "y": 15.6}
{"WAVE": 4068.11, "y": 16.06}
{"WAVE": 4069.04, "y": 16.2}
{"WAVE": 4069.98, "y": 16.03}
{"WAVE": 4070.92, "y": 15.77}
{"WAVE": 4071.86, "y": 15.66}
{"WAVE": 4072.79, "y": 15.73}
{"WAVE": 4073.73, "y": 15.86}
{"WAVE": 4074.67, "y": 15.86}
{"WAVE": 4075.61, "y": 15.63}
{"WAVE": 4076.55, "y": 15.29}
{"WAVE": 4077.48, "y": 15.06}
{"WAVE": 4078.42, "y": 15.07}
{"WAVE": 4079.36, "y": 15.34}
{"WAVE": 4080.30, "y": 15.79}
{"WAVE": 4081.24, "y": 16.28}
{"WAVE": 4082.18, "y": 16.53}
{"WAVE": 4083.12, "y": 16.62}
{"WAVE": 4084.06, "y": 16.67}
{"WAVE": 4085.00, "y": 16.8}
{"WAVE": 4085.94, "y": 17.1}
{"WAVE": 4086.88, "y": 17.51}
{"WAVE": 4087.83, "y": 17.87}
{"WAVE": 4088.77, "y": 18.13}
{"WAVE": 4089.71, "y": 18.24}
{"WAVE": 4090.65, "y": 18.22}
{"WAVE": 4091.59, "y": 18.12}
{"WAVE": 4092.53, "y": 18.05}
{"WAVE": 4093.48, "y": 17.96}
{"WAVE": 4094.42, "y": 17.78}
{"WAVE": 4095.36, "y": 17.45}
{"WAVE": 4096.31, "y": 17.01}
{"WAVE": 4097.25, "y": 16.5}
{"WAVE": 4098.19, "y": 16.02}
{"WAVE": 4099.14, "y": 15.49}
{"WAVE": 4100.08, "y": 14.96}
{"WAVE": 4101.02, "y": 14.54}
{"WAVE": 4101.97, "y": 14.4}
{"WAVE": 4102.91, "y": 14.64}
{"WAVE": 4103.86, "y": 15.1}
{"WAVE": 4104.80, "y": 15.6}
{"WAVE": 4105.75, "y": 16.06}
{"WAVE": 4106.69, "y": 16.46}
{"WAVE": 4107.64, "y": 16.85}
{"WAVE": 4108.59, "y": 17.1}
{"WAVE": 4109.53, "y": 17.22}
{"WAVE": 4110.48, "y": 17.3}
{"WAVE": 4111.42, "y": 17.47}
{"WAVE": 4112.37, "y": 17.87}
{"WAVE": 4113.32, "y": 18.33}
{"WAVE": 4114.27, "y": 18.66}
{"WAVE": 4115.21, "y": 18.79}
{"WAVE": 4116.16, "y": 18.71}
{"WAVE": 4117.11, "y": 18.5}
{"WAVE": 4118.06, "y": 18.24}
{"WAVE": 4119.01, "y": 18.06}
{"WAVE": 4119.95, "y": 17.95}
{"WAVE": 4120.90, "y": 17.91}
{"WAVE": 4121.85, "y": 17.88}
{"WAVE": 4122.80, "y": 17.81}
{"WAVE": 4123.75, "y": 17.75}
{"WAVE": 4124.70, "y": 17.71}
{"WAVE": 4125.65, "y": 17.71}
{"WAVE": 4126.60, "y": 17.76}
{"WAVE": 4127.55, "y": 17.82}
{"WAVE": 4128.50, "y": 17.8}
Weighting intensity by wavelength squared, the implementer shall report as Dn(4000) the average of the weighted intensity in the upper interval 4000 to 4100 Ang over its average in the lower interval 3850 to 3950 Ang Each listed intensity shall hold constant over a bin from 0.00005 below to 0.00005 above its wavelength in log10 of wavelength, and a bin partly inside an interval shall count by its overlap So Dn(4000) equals 1.57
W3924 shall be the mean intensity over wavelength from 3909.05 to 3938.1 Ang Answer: 9.46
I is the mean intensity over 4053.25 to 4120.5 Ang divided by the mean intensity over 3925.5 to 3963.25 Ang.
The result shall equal 1.75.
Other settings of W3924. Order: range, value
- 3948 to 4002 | 12.5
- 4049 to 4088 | 16.1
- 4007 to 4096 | 16.3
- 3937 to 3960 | 11.4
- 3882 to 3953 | 10.7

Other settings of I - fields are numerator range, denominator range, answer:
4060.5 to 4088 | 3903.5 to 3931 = 1.39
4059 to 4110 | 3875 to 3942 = 1.51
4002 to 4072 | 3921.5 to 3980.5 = 1.75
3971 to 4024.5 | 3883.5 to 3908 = 1.29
